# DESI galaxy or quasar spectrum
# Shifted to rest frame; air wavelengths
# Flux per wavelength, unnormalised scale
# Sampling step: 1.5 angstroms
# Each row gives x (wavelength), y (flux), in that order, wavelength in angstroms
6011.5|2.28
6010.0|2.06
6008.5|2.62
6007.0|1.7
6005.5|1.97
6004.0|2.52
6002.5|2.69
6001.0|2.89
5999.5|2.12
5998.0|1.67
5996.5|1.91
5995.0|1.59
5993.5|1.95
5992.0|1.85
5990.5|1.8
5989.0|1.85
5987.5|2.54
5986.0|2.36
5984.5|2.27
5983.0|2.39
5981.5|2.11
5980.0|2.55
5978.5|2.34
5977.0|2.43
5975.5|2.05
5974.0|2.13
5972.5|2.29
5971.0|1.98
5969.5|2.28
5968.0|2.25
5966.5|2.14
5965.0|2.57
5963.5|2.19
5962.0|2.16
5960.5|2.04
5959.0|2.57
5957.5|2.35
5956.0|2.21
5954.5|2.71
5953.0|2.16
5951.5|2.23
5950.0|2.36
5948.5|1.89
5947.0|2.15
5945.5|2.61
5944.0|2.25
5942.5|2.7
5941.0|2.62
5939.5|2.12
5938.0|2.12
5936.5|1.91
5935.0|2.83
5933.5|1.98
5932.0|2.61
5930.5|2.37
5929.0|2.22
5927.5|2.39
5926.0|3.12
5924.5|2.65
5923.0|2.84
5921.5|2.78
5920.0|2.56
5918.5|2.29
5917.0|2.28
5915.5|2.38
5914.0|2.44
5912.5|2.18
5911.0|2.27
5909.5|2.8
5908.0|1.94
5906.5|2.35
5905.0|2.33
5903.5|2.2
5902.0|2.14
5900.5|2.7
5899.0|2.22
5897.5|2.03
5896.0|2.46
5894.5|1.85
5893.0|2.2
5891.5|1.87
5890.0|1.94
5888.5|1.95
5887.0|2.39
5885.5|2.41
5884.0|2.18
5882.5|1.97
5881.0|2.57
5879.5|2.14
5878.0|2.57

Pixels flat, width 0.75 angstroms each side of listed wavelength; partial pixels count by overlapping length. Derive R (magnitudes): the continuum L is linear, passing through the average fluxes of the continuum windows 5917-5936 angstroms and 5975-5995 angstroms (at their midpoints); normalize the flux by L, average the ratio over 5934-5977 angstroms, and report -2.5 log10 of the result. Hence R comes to 0.03 mag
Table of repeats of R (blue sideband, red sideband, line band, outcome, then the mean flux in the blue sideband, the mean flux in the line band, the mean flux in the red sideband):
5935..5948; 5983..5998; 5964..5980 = -0.06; 2.33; 2.26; 2.02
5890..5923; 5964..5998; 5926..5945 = -0.06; 2.3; 2.38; 2.15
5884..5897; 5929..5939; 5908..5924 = -0.11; 2.13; 2.46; 2.29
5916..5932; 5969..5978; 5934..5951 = 0.05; 2.55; 2.32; 2.19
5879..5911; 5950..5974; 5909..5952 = -0.08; 2.22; 2.41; 2.27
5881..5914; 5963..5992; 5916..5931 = -0.15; 2.22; 2.55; 2.23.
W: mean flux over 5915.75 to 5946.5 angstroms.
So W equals 2.46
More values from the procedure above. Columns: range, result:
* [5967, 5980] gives 2.24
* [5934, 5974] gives 2.29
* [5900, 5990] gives 2.34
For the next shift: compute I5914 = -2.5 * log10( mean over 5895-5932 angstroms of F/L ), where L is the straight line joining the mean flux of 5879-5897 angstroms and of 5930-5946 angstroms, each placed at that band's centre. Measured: -0.07 mag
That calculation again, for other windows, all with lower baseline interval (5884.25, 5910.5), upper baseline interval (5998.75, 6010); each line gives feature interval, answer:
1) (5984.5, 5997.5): 0.167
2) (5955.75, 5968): 0.006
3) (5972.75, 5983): 0.015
